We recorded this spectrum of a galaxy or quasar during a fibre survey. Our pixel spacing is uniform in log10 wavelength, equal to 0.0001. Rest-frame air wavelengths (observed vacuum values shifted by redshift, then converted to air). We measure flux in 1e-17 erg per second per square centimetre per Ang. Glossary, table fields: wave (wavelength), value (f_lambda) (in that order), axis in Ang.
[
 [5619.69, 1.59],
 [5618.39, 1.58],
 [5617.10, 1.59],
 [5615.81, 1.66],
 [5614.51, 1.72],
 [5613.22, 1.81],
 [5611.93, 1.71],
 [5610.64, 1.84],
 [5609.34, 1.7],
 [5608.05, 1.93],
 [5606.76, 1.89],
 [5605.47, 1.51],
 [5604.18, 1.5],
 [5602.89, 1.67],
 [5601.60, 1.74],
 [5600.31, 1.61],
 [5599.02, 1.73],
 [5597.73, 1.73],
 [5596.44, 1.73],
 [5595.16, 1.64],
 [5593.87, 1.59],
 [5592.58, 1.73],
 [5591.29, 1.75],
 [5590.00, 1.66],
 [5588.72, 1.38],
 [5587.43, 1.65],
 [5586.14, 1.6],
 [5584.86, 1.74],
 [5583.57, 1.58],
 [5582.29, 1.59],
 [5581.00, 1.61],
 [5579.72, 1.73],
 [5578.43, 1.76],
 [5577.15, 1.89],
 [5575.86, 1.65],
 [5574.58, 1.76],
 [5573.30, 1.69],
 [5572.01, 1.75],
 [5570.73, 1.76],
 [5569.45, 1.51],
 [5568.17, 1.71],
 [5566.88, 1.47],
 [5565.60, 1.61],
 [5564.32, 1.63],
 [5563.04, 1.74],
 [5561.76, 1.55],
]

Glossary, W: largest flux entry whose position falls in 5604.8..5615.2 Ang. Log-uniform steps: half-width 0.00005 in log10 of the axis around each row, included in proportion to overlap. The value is 1.93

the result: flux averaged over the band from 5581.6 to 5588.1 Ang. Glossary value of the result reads 1.63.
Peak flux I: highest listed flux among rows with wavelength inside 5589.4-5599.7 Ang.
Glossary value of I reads 1.75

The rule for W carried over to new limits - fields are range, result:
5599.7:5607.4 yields 1.89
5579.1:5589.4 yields 1.74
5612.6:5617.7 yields 1.81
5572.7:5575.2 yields 1.76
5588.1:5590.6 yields 1.66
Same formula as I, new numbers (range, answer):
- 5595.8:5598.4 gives 1.73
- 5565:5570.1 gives 1.71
